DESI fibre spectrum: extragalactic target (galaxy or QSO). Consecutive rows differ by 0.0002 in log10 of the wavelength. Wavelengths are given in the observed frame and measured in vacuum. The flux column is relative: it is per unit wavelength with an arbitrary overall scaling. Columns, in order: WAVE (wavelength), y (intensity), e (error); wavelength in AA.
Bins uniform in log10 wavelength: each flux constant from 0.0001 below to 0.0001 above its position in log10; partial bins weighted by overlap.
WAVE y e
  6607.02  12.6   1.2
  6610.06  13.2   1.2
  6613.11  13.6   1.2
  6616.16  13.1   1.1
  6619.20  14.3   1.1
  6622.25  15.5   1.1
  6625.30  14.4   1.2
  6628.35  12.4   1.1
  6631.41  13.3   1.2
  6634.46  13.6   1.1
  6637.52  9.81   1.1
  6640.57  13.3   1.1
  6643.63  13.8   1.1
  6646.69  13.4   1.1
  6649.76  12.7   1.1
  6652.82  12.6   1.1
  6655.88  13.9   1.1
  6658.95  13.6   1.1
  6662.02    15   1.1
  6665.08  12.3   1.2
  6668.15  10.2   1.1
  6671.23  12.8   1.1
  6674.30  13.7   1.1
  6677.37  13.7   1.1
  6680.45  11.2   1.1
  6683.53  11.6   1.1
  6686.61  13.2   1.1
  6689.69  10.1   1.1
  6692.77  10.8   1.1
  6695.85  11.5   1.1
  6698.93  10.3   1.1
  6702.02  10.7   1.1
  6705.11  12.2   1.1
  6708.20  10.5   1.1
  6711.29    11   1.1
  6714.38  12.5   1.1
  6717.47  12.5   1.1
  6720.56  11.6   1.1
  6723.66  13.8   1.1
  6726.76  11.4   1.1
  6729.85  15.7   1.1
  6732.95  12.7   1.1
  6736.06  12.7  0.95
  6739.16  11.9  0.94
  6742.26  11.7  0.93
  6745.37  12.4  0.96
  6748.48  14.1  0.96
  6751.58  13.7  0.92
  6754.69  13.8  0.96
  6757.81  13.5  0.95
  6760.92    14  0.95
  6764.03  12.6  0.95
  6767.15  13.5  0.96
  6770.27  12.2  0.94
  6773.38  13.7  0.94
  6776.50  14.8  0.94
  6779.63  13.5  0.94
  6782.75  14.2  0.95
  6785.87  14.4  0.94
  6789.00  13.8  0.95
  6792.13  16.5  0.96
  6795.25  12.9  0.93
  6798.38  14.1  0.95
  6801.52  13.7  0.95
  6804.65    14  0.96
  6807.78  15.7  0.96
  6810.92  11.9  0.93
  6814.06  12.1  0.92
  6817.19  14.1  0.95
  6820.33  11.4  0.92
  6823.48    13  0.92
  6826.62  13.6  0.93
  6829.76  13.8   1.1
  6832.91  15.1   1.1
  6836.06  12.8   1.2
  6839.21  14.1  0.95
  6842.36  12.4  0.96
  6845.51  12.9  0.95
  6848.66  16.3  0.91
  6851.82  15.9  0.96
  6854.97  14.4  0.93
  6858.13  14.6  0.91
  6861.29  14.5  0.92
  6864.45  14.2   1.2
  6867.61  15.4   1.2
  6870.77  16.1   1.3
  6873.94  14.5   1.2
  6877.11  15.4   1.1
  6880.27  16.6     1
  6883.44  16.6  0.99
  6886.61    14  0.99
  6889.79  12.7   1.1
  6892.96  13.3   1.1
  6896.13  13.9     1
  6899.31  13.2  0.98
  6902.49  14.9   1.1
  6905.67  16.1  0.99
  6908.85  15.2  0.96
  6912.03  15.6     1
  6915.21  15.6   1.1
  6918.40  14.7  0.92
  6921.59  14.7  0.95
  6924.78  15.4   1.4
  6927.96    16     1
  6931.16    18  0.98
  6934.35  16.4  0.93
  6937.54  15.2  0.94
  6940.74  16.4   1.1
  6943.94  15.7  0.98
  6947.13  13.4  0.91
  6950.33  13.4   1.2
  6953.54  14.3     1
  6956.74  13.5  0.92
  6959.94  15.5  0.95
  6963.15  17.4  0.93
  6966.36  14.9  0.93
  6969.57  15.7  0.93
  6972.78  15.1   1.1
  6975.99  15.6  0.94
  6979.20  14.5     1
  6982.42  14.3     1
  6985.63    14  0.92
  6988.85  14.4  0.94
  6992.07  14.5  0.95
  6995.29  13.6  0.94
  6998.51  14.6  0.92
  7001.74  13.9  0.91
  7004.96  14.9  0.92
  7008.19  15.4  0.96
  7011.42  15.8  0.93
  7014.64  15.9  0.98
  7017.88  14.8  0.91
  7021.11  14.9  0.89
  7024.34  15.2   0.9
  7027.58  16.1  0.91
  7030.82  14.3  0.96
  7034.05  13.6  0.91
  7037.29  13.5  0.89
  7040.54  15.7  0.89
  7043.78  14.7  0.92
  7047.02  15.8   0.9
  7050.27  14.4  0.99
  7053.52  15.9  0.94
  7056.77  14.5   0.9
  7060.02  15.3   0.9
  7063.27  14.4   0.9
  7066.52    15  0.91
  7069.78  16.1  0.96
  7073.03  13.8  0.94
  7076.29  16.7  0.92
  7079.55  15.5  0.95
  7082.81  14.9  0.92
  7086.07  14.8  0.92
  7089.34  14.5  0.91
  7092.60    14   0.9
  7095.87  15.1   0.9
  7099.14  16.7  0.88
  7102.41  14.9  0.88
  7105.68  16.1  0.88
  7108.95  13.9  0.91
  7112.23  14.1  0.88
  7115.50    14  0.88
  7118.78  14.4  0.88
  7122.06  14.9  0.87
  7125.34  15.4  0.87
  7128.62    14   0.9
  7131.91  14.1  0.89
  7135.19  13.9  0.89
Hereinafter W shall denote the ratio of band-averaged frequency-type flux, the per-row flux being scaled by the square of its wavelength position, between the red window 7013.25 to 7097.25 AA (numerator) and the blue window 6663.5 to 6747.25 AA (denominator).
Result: 1.38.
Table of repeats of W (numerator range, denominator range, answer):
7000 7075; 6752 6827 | 1.18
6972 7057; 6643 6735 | 1.32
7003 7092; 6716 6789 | 1.24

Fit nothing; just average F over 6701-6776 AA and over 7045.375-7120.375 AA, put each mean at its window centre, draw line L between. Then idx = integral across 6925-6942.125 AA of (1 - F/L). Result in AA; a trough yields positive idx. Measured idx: -2.8 AA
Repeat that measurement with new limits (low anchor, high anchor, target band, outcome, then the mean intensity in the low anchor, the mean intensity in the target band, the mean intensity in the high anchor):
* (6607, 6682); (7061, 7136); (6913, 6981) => -4.9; 13.1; 15.3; 14.8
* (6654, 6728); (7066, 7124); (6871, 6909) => -3.4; 12.1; 14.7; 15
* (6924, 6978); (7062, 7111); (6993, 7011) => 0.8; 15.4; 14.6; 15.1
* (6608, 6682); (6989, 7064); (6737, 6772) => 1.5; 13.1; 13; 14.9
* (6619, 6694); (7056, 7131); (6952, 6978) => -1.7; 12.8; 15.2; 14.9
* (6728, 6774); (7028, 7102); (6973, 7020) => -0.5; 13.2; 14.7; 15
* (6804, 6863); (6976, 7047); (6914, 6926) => -0.7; 13.8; 15.1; 14.7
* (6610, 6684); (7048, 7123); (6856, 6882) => -2.1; 13.1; 15.2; 15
